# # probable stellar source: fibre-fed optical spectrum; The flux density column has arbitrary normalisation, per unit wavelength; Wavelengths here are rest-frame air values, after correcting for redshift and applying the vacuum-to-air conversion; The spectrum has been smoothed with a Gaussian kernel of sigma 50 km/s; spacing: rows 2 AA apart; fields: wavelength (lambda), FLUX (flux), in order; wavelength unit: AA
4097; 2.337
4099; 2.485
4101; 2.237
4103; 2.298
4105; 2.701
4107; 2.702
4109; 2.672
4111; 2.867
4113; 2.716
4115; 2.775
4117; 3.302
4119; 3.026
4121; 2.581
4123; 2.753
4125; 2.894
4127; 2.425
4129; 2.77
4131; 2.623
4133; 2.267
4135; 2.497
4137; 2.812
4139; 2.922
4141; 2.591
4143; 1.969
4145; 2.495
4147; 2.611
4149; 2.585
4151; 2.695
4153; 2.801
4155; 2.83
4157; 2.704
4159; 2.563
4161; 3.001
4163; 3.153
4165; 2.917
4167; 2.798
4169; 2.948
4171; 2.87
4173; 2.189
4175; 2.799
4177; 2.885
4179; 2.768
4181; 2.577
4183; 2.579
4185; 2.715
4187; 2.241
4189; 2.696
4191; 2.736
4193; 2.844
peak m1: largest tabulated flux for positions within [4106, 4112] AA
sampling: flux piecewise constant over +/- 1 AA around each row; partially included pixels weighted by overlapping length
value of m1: 2.867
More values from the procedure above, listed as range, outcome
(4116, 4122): 3.302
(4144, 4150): 2.611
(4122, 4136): 2.894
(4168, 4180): 2.948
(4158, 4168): 3.153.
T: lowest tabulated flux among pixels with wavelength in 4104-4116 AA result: 2.672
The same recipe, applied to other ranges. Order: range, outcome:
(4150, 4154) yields 2.695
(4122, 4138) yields 2.267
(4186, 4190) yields 2.241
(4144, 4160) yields 2.495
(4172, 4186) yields 2.189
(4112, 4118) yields 2.716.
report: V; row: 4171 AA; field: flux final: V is 2.87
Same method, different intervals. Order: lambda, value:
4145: 2.495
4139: 2.922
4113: 2.716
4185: 2.715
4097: 2.337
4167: 2.798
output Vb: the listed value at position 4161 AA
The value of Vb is 3.001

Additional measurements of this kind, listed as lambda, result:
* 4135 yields 2.497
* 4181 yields 2.577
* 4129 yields 2.77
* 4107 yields 2.702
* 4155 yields 2.83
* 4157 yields 2.704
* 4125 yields 2.894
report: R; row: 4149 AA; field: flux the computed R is 2.585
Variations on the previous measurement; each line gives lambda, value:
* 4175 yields 2.799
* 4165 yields 2.917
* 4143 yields 1.969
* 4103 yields 2.298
